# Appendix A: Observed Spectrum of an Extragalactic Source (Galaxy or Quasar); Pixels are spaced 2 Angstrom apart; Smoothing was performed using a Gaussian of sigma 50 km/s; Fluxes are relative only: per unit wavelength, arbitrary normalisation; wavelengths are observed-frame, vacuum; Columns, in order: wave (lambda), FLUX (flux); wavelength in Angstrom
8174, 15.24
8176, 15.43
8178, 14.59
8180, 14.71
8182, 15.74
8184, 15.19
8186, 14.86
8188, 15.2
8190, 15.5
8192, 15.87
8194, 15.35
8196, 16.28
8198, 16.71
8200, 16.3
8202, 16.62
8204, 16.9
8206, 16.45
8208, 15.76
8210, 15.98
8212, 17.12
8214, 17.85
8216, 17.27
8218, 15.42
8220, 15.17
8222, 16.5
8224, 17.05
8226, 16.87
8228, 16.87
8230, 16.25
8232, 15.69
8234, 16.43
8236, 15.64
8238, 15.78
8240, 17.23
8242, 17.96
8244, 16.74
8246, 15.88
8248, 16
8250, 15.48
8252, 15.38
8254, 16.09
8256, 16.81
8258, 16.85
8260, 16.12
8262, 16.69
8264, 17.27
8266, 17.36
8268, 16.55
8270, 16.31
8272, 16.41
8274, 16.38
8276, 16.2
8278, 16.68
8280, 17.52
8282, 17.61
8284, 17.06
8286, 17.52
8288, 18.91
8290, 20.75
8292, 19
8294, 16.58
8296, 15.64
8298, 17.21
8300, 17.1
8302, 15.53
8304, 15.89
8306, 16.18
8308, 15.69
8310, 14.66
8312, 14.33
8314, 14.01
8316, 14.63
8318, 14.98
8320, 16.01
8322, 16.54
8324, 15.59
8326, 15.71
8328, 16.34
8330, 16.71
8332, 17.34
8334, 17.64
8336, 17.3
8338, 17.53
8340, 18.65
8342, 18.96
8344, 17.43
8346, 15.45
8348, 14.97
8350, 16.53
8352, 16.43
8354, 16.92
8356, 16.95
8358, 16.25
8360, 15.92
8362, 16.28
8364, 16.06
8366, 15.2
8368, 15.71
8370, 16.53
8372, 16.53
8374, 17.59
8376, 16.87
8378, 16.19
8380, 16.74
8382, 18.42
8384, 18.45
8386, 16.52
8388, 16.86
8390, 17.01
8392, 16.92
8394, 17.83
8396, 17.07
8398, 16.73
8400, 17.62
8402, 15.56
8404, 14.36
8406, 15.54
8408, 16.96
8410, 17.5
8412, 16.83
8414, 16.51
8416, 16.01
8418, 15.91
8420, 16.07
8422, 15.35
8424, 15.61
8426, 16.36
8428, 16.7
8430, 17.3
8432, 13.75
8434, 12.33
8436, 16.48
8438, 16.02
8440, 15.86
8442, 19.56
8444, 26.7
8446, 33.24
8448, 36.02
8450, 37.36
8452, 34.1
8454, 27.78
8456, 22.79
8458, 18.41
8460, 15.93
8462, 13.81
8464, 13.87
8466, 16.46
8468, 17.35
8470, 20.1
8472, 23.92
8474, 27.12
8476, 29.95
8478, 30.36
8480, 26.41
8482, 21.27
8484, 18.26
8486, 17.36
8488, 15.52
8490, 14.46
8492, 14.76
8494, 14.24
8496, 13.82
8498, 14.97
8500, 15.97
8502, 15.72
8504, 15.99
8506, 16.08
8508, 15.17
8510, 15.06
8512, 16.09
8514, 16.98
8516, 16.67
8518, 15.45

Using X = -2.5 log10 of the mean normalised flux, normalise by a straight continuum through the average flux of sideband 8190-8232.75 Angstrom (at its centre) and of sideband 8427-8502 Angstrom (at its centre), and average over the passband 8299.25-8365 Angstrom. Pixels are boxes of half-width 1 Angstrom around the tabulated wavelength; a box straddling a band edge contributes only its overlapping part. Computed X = 0.13 mag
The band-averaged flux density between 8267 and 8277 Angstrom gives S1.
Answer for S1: 16.4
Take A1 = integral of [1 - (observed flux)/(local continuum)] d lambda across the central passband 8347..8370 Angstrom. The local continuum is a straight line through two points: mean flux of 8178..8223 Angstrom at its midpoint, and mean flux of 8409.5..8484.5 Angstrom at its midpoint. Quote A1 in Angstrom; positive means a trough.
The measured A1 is 3.5 Angstrom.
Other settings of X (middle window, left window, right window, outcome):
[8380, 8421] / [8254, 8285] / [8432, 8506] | 0.15 mag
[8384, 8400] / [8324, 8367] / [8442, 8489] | 0.13 mag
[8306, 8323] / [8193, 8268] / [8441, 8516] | 0.18 mag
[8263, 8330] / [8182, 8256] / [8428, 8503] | 0.07 mag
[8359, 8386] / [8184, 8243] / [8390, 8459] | 0.12 mag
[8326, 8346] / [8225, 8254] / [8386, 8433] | -0.07 mag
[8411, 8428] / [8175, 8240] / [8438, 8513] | 0.21 mag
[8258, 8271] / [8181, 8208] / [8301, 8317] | -0.09 mag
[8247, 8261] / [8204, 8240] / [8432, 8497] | 0.06 mag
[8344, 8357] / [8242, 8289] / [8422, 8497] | 0.13 mag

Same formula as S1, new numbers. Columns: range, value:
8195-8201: 16.4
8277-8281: 17.1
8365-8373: 16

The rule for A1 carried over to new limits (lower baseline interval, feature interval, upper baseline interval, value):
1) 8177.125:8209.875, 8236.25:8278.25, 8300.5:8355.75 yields -1.3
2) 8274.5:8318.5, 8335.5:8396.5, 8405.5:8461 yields 4.9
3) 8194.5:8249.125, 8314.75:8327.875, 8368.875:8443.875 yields 0.8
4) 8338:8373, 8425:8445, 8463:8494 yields 2.0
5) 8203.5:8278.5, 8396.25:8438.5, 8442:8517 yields 7.5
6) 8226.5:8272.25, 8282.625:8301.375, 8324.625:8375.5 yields -1.3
